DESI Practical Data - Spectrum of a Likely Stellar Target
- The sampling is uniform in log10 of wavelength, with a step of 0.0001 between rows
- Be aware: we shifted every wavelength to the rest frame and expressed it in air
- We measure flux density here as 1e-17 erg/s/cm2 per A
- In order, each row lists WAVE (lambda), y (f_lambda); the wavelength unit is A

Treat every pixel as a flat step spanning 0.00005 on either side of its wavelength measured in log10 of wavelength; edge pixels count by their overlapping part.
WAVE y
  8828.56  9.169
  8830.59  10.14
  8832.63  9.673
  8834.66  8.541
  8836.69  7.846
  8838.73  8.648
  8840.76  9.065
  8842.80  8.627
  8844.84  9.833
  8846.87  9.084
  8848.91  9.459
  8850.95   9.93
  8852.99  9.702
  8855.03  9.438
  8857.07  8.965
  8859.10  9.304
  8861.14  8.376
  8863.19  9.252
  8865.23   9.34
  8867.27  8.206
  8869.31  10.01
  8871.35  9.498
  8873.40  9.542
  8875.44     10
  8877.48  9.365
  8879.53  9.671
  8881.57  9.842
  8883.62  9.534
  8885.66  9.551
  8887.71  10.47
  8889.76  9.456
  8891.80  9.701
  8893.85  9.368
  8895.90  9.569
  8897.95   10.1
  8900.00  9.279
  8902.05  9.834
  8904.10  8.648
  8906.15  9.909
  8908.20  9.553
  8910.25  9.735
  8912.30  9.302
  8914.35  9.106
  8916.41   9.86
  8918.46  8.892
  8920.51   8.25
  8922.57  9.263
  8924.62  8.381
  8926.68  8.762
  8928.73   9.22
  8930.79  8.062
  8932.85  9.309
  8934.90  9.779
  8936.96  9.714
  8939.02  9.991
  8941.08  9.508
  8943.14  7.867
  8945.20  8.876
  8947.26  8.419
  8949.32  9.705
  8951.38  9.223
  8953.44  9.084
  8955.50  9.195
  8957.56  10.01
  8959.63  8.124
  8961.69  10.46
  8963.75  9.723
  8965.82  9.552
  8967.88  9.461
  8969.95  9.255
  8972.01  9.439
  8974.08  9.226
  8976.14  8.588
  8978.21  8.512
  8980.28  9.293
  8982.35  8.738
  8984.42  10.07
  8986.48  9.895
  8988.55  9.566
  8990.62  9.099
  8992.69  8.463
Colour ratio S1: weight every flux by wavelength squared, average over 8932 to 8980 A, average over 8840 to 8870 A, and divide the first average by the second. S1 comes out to 1.03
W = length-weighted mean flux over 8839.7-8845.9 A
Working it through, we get 9.18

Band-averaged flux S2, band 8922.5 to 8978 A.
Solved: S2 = 9.18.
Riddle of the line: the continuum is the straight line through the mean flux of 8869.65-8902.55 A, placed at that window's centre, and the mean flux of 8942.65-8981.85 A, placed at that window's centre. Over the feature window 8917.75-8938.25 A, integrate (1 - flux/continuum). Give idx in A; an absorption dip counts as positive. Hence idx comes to 0.92 A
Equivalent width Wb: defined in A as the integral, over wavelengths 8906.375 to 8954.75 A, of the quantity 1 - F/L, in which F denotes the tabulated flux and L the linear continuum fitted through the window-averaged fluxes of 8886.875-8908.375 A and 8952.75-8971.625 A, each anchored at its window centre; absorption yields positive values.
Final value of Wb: 2.0 A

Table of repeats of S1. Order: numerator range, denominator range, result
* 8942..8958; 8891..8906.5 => 0.96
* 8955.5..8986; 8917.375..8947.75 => 1.05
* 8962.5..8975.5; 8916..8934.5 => 1.07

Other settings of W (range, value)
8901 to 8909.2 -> 9.49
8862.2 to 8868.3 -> 8.94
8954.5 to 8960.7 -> 9.12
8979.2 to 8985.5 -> 9.37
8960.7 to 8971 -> 9.69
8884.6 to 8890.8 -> 9.83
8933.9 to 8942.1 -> 9.74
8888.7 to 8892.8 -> 9.59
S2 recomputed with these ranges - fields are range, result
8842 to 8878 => 9.33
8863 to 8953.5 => 9.34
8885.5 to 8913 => 9.61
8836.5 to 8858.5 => 9.2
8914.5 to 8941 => 9.13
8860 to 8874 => 9.16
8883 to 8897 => 9.67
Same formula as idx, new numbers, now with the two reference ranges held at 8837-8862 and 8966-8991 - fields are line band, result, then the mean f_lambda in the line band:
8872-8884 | -0.6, 9.66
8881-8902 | -1.1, 9.69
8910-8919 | -0.1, 9.38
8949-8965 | -0.3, 9.43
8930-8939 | -0.1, 9.33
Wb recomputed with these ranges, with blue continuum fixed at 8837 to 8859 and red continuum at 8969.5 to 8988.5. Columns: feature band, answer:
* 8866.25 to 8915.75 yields -1.71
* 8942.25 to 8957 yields 0.46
